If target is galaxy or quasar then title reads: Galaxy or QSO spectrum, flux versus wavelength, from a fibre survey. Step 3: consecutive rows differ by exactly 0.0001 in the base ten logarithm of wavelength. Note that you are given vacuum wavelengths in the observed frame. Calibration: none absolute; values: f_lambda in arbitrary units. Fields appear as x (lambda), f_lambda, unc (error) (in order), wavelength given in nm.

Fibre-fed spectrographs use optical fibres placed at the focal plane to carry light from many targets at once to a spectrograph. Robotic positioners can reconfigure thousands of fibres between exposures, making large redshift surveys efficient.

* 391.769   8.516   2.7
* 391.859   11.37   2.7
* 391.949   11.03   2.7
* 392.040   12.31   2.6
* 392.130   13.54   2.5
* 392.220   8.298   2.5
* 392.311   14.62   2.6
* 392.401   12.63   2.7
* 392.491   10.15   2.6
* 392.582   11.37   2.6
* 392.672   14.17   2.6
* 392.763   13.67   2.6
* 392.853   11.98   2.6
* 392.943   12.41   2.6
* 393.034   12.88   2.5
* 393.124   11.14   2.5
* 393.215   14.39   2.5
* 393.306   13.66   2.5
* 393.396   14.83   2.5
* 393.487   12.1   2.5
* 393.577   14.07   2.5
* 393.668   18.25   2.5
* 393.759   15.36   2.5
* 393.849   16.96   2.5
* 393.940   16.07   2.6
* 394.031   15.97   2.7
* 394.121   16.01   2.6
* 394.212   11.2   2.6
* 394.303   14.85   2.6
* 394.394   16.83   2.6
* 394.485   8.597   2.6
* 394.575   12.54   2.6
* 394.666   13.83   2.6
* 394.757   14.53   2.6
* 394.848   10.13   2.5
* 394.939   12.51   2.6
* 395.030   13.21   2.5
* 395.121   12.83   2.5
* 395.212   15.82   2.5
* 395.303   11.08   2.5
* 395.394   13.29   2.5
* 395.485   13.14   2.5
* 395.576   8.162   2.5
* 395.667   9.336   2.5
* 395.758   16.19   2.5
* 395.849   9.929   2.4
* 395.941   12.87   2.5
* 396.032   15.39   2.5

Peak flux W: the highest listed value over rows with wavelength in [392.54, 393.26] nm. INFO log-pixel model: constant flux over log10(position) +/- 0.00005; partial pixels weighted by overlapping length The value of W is 14.39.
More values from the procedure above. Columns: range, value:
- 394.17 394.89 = 16.83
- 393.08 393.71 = 18.25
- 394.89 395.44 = 15.82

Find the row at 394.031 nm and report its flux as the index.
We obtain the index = 15.97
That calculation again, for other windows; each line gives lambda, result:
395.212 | 15.82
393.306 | 13.66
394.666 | 13.83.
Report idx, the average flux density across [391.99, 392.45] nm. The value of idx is 12.2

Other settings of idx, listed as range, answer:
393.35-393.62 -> 13.7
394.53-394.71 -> 13.2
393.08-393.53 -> 13.2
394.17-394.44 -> 14.3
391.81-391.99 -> 11.2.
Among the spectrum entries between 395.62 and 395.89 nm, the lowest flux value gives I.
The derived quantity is 9.336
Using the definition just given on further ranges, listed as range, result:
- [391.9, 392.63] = 8.298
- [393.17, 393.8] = 12.1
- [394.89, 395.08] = 12.51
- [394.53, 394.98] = 10.13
